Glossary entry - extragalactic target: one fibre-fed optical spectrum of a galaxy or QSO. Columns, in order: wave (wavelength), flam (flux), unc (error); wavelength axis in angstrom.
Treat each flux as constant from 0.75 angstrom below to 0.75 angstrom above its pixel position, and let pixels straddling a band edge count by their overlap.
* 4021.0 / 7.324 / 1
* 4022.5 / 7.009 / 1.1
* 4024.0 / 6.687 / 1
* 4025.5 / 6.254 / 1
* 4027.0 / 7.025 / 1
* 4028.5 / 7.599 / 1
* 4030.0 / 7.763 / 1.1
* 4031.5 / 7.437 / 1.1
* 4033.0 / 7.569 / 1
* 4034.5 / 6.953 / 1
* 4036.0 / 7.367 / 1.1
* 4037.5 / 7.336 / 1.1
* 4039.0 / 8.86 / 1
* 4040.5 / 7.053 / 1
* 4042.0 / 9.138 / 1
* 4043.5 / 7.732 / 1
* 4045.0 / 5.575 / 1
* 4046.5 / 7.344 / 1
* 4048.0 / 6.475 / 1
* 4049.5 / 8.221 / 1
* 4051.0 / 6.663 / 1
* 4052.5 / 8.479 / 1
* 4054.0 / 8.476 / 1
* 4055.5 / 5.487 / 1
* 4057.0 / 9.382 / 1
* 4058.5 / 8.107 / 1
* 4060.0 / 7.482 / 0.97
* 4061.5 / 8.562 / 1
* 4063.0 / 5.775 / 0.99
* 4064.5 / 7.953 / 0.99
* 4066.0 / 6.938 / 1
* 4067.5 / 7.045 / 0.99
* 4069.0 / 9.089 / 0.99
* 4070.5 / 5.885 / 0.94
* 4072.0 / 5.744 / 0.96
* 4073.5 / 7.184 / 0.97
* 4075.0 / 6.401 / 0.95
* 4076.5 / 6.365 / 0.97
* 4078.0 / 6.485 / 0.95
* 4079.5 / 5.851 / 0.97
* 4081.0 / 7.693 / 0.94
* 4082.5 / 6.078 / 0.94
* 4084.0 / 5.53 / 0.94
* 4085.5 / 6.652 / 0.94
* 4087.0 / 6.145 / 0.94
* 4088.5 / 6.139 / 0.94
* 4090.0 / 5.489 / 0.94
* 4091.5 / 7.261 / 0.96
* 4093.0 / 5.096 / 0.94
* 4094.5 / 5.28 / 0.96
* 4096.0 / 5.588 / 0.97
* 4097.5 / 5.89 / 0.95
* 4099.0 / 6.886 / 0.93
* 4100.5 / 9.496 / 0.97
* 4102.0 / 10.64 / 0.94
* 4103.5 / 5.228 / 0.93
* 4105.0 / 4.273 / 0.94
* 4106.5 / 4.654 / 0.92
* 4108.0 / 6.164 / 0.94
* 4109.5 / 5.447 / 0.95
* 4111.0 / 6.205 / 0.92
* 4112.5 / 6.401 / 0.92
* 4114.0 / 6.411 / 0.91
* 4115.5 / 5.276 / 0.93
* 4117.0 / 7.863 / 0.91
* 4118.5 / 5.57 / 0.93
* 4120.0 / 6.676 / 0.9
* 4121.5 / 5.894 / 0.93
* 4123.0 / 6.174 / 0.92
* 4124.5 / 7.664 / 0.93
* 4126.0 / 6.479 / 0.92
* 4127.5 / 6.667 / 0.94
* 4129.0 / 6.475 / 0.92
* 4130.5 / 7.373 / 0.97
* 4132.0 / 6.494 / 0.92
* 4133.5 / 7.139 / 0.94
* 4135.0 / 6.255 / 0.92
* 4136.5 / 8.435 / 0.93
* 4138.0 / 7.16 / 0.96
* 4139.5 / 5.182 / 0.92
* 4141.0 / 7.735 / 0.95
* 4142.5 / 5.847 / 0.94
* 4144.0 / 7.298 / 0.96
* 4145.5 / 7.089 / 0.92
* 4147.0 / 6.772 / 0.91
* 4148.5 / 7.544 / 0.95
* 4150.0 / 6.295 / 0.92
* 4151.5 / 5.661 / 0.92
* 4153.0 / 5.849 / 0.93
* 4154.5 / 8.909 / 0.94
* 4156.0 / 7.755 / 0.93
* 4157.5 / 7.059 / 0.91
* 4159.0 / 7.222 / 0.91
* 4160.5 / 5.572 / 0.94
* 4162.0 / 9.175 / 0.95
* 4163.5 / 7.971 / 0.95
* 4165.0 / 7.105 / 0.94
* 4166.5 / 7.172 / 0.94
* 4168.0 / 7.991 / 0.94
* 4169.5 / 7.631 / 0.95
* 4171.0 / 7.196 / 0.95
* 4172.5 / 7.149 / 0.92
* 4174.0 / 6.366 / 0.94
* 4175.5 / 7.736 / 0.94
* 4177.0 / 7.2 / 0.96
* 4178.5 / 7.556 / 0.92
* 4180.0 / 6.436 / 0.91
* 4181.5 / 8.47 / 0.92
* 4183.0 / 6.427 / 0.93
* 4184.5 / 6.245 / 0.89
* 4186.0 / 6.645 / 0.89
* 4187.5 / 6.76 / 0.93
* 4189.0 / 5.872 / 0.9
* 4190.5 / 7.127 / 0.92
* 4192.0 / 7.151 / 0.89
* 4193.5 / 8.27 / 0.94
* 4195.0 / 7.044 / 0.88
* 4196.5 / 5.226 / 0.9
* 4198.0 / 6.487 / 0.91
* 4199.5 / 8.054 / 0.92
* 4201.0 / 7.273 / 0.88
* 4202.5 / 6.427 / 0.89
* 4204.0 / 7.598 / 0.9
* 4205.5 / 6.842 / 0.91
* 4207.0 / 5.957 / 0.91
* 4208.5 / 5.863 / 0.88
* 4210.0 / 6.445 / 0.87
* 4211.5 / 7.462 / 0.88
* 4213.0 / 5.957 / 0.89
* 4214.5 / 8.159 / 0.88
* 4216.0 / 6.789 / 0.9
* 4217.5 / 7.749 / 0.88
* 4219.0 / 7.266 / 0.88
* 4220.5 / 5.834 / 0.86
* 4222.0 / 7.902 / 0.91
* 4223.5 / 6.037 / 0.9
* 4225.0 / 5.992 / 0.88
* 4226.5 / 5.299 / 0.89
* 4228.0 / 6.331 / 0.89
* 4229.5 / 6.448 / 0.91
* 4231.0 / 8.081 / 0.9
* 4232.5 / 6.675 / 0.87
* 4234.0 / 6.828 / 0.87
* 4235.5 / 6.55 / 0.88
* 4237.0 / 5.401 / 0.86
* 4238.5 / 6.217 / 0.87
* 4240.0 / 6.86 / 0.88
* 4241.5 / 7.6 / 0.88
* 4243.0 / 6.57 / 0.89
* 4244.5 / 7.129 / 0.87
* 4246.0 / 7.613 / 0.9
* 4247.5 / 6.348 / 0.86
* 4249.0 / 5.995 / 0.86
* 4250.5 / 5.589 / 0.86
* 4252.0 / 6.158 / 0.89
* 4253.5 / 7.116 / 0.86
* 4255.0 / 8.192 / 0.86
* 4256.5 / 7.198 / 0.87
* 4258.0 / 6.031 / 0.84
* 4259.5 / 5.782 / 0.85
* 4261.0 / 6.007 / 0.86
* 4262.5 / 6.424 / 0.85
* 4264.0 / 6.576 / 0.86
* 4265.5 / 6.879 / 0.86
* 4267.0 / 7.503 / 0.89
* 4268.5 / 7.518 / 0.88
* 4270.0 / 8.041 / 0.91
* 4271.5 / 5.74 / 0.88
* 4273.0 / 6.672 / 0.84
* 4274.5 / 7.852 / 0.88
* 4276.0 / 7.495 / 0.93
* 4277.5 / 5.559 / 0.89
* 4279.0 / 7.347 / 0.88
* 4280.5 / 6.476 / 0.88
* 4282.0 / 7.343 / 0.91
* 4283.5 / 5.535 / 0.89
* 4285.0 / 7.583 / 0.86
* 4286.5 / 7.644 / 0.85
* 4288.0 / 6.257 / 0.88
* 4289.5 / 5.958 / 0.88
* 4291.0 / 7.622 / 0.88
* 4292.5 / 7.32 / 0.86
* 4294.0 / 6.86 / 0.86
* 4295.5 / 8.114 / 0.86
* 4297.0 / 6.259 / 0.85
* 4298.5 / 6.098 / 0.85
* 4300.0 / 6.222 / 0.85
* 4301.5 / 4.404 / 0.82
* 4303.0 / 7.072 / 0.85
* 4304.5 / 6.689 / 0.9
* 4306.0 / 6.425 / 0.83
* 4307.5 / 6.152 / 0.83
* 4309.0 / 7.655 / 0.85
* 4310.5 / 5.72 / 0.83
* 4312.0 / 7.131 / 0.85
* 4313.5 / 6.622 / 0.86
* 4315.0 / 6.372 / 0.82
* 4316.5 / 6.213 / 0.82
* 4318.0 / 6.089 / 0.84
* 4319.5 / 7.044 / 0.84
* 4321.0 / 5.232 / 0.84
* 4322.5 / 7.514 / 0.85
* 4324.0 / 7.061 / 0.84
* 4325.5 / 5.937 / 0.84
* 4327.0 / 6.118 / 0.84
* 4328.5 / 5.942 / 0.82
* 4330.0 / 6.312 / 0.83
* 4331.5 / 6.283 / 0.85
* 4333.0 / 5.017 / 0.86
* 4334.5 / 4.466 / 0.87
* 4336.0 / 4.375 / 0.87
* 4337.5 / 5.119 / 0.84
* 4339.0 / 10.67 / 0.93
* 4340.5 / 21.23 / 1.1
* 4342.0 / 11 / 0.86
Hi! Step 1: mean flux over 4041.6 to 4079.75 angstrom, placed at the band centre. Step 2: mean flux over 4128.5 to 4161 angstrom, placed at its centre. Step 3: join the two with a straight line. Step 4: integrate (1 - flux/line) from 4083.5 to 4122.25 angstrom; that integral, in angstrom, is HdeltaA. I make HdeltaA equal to 4.5 angstrom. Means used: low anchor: 7.22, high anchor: 6.88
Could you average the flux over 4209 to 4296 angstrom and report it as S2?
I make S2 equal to 6.79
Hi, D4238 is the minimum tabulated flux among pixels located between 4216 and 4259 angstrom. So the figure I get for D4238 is 5.299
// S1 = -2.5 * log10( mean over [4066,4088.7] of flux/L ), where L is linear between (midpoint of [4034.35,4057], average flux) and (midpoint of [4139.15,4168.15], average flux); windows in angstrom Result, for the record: 0.12 mag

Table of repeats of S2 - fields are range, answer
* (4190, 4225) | 6.89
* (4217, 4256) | 6.68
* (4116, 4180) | 6.99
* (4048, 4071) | 7.55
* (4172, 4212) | 6.89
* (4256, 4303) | 6.72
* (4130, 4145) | 6.89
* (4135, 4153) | 6.76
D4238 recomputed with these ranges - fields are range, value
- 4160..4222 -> 5.226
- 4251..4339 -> 4.375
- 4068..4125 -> 4.273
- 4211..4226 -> 5.834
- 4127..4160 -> 5.182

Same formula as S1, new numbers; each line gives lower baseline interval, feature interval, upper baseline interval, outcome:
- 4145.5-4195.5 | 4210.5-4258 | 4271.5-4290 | 0.030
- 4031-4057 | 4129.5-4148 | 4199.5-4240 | 0.024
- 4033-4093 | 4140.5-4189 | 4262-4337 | -0.041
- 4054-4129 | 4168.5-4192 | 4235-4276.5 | -0.051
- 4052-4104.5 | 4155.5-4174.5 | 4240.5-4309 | -0.080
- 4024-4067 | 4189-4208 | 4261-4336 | 0.001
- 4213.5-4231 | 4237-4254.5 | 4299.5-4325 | 0.009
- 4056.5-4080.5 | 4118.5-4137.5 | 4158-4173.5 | 0.081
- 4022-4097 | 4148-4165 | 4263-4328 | -0.047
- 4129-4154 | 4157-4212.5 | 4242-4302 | -0.042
